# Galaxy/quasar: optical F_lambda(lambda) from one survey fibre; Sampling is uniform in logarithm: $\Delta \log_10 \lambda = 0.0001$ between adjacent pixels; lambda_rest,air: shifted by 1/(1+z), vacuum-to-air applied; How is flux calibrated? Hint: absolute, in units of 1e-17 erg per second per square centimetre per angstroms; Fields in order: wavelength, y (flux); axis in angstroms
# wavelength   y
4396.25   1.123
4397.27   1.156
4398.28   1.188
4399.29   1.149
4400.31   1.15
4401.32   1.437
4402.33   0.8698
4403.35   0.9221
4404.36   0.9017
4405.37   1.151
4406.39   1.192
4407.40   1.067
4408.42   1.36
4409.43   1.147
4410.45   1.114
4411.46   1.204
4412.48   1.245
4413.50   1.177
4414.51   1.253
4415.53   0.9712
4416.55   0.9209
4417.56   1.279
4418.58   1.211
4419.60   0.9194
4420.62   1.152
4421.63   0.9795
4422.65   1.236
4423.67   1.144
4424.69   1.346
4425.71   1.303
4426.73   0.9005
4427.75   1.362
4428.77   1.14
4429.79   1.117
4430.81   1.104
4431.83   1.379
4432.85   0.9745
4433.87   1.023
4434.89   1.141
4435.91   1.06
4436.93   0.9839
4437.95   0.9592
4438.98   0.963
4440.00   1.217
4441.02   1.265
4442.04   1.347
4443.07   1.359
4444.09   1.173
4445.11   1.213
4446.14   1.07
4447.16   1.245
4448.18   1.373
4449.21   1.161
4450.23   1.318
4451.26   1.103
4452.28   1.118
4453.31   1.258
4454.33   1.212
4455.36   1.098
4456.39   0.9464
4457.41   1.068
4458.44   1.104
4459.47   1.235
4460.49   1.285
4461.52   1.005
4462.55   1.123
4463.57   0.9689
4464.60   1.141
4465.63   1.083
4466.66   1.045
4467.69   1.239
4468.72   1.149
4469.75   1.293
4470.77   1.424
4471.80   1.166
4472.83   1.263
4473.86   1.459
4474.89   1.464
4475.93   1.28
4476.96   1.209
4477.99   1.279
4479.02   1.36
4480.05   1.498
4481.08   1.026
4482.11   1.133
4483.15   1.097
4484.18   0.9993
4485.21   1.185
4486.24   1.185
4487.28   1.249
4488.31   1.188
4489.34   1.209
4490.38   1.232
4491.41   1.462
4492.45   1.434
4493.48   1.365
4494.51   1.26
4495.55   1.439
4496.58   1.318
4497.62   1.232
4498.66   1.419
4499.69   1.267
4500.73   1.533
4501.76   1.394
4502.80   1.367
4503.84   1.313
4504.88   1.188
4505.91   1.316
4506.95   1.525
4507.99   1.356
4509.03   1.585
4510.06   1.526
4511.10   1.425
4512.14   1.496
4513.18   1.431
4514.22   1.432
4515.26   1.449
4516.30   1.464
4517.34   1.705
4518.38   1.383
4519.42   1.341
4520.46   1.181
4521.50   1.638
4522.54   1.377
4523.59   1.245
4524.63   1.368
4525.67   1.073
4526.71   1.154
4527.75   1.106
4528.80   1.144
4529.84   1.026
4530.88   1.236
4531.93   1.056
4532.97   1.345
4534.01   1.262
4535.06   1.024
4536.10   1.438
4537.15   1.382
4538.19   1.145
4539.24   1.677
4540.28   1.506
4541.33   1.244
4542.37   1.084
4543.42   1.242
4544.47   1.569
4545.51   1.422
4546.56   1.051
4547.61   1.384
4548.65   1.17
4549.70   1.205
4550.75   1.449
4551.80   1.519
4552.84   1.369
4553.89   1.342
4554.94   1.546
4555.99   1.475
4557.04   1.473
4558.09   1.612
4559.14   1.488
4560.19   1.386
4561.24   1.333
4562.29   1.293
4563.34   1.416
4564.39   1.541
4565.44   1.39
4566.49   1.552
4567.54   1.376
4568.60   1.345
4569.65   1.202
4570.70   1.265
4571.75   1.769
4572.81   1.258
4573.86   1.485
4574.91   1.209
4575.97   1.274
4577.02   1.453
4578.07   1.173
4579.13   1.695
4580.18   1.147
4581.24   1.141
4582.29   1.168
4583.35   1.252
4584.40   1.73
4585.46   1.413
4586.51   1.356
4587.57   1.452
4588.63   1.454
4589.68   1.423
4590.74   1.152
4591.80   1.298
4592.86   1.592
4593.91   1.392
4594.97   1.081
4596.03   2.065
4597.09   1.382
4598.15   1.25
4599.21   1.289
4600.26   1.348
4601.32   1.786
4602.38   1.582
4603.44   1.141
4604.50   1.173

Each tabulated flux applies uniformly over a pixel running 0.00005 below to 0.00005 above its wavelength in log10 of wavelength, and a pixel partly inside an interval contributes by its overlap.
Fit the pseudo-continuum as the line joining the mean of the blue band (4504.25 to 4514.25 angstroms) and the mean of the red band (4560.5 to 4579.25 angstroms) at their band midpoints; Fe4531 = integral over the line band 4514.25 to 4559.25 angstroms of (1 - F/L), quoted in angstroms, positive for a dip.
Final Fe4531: 2.3 angstroms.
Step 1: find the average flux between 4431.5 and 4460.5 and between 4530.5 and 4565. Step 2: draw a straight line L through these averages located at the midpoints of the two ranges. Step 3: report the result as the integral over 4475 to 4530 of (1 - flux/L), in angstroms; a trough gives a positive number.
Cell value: -2.4 angstroms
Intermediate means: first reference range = 1.16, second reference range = 1.35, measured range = 1.32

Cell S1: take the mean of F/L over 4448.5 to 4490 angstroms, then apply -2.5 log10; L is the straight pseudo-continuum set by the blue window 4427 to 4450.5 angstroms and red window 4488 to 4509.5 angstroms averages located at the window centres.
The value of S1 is 0.06 mag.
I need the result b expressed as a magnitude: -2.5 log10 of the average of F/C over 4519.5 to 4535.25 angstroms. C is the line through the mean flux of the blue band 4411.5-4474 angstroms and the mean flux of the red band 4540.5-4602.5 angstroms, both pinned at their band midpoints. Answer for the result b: 0.073 mag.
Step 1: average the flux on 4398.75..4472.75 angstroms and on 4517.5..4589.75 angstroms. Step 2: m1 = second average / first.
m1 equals 1.17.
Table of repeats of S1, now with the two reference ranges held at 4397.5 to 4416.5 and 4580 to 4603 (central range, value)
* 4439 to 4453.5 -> -0.03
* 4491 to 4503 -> -0.09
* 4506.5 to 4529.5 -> -0.07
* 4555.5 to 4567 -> -0.07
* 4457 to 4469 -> 0.09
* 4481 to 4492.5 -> 0.05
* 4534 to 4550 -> 0.02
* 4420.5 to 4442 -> 0.03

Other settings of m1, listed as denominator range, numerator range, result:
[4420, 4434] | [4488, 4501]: 1.15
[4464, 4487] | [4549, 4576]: 1.15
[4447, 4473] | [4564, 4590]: 1.18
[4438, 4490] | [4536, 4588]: 1.15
